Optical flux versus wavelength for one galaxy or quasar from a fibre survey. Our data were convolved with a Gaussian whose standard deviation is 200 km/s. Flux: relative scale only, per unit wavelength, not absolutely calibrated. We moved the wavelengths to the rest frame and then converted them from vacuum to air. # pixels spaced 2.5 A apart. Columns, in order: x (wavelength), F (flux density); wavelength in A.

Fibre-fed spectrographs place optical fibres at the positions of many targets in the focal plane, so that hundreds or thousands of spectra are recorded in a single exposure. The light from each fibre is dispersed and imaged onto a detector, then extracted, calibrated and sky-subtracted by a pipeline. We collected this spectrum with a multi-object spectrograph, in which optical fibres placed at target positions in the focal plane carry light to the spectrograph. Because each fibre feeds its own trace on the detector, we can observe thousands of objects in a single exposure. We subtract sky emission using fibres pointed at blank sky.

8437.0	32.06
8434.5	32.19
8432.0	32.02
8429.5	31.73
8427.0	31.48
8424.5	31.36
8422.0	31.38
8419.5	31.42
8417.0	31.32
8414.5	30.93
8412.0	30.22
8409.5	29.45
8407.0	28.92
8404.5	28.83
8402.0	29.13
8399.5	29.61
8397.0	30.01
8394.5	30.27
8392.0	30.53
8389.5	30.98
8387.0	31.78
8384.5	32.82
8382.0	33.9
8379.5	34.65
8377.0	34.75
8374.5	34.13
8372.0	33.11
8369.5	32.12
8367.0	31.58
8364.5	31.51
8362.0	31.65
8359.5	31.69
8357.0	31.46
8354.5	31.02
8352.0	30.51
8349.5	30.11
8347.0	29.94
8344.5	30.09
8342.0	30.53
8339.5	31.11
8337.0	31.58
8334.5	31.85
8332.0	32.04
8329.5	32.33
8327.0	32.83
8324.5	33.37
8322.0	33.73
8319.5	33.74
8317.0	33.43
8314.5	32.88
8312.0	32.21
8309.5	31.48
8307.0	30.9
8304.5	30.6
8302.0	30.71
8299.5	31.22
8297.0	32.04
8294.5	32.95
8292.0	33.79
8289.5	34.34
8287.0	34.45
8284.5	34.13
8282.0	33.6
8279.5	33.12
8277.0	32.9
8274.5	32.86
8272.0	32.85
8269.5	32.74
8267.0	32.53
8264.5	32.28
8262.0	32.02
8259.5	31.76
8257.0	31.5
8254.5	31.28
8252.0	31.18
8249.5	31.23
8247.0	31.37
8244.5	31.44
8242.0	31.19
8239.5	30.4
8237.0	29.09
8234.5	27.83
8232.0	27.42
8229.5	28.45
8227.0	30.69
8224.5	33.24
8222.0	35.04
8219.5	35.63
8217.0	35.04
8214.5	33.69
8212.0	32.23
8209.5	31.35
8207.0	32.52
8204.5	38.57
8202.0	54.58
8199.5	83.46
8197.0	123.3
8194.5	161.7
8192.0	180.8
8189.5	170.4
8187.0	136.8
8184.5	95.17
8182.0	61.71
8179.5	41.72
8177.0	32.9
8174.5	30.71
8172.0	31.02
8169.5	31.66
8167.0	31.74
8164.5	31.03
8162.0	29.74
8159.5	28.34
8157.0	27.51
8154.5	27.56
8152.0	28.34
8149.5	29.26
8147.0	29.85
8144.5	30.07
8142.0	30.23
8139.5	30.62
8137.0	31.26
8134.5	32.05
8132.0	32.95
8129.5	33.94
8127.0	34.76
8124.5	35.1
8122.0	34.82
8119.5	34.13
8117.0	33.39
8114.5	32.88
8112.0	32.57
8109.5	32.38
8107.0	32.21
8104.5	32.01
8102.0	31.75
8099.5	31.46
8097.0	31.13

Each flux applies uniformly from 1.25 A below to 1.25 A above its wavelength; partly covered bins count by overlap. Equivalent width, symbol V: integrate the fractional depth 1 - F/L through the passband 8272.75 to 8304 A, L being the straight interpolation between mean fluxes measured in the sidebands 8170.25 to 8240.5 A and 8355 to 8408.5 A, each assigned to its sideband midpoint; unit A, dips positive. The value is 9.2 A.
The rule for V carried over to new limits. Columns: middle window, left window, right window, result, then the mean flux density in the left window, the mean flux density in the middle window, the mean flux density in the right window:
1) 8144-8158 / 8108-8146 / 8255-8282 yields 1.70 A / 32.7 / 28.7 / 32.5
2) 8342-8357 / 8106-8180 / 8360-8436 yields 0.51 A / 31.7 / 30.4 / 31.5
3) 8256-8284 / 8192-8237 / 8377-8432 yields 8.32 A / 52.8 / 32.6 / 31.1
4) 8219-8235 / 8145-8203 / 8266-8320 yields 6.15 A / 64.8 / 31.1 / 32.7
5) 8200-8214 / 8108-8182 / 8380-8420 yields -3.57 A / 32.3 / 40.1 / 30.7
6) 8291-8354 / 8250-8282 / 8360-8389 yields 1.44 A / 32.3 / 31.8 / 32.8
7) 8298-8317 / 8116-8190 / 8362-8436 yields 1.99 A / 41.7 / 31.6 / 31.5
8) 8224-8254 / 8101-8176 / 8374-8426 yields 1.08 A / 31.5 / 30.2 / 31.2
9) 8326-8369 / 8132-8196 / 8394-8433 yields 6.71 A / 55.5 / 31.3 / 30.5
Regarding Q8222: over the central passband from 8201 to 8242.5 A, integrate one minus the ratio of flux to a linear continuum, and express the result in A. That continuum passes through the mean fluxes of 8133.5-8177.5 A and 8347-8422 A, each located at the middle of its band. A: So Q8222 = -3.78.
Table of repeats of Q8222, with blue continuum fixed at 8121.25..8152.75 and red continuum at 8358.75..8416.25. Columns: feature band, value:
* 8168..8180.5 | -0.7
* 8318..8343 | -0.7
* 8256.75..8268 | -0.2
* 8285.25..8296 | -0.8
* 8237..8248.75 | 0.3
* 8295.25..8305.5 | 0.1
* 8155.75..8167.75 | 0.8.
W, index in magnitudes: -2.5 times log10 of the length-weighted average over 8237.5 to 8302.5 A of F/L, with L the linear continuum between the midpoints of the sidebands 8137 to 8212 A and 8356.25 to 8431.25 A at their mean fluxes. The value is 0.38 mag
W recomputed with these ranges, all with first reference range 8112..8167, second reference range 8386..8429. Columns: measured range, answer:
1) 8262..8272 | -0.05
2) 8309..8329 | -0.08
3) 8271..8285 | -0.08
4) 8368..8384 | -0.11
